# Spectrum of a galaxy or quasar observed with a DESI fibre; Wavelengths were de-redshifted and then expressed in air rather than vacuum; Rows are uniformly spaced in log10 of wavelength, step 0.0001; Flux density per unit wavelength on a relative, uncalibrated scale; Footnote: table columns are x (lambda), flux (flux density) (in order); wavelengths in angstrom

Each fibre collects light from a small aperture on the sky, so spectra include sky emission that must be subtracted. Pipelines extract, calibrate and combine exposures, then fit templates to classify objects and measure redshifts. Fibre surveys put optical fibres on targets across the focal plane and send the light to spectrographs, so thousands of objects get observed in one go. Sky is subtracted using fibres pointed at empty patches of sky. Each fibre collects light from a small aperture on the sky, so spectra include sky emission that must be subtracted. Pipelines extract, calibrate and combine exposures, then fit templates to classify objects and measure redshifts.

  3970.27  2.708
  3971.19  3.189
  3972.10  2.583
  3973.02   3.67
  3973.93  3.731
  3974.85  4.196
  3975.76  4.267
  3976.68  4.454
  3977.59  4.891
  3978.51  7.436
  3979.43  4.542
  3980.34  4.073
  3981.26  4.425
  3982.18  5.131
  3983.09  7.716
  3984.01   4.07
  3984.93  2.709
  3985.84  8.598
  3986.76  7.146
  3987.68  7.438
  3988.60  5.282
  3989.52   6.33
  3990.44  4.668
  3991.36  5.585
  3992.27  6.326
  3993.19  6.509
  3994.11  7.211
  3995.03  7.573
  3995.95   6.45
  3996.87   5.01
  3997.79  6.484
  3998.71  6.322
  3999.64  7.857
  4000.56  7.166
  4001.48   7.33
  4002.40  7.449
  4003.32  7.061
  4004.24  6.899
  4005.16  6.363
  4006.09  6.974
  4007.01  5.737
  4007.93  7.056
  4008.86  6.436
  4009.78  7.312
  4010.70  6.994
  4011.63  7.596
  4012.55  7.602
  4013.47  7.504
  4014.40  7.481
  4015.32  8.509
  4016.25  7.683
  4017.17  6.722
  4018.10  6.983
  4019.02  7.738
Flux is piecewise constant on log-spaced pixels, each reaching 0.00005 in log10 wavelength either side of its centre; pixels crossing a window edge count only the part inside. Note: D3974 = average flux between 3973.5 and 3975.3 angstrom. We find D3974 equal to 3.96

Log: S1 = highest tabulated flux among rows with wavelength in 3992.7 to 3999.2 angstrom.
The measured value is 7.573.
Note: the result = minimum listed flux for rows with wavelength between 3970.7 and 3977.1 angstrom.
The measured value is 2.583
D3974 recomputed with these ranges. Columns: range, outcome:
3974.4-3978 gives 4.46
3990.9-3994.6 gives 6.43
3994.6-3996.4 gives 7.01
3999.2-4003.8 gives 7.38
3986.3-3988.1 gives 7.28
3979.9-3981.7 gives 4.24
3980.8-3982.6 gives 4.76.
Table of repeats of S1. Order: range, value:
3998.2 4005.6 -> 7.857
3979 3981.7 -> 4.542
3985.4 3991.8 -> 8.598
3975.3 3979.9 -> 7.436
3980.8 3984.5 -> 7.716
